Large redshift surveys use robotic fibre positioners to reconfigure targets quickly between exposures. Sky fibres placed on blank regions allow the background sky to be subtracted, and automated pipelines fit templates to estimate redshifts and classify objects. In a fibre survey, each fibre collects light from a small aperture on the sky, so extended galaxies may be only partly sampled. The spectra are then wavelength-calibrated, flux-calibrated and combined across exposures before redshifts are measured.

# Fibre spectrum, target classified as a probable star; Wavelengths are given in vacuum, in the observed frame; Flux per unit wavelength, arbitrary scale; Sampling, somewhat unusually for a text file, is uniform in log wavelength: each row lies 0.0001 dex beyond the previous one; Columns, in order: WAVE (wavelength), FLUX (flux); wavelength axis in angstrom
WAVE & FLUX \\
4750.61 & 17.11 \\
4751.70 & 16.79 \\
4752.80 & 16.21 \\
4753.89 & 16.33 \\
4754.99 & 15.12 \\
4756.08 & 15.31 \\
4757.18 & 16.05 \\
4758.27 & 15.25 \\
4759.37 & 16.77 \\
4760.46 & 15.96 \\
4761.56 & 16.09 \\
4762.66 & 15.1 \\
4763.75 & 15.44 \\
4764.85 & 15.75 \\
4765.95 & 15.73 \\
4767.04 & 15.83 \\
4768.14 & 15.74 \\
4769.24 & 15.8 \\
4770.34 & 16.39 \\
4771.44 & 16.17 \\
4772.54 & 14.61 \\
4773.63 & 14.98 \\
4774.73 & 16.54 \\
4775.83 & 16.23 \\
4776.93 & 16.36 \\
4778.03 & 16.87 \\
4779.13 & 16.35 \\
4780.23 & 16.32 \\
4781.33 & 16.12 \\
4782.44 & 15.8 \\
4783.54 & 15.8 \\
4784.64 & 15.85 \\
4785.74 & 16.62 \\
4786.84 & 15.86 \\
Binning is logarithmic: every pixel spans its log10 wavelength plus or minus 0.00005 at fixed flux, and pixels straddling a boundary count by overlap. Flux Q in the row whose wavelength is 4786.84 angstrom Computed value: 15.86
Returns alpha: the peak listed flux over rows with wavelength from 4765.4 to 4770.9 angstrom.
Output 16.39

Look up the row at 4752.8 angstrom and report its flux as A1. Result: 16.21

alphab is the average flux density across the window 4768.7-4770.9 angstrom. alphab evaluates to 16.1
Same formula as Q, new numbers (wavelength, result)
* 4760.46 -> 15.96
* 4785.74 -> 16.62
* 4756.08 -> 15.31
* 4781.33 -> 16.12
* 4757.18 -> 16.05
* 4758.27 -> 15.25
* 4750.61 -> 17.11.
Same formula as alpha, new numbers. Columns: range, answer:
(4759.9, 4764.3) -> 16.09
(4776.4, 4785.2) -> 16.87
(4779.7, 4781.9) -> 16.32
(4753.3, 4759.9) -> 16.77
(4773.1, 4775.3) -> 16.54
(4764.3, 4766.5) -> 15.75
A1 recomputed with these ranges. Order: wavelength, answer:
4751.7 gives 16.79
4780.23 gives 16.32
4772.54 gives 14.61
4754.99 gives 15.12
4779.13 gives 16.35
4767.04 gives 15.83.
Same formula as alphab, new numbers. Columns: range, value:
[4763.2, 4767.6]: 15.7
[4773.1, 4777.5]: 16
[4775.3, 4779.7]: 16.5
